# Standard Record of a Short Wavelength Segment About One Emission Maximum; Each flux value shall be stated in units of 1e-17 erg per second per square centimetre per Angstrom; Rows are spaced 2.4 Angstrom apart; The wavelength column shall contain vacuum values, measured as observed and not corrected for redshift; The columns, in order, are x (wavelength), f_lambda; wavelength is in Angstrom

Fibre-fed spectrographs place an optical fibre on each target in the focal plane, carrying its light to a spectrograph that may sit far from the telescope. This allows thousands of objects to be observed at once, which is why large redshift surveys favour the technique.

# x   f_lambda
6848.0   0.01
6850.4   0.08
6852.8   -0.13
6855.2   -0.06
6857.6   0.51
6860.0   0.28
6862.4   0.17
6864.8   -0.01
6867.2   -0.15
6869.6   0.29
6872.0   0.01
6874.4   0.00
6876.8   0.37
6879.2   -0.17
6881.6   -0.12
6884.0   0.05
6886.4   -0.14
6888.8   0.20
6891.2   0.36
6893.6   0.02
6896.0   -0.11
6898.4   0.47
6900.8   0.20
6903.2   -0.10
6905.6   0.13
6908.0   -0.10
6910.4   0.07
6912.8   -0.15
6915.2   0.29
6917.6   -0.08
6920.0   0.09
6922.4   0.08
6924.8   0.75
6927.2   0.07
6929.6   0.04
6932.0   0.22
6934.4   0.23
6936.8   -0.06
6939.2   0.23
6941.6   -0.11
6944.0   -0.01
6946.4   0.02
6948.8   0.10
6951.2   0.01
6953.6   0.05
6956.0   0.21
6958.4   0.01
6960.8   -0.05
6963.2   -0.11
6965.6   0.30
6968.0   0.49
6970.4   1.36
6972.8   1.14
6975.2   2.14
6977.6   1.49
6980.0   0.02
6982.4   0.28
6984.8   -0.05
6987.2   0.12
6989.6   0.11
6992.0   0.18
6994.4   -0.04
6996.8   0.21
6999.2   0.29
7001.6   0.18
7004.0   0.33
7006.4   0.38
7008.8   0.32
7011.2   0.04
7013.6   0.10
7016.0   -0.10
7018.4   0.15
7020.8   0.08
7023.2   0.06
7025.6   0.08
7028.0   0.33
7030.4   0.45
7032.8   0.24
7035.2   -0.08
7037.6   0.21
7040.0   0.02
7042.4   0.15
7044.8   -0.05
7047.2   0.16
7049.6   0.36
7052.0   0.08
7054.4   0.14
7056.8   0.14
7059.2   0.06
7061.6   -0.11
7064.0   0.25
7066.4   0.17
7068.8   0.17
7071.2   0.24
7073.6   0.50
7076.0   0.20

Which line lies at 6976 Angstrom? [O II]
